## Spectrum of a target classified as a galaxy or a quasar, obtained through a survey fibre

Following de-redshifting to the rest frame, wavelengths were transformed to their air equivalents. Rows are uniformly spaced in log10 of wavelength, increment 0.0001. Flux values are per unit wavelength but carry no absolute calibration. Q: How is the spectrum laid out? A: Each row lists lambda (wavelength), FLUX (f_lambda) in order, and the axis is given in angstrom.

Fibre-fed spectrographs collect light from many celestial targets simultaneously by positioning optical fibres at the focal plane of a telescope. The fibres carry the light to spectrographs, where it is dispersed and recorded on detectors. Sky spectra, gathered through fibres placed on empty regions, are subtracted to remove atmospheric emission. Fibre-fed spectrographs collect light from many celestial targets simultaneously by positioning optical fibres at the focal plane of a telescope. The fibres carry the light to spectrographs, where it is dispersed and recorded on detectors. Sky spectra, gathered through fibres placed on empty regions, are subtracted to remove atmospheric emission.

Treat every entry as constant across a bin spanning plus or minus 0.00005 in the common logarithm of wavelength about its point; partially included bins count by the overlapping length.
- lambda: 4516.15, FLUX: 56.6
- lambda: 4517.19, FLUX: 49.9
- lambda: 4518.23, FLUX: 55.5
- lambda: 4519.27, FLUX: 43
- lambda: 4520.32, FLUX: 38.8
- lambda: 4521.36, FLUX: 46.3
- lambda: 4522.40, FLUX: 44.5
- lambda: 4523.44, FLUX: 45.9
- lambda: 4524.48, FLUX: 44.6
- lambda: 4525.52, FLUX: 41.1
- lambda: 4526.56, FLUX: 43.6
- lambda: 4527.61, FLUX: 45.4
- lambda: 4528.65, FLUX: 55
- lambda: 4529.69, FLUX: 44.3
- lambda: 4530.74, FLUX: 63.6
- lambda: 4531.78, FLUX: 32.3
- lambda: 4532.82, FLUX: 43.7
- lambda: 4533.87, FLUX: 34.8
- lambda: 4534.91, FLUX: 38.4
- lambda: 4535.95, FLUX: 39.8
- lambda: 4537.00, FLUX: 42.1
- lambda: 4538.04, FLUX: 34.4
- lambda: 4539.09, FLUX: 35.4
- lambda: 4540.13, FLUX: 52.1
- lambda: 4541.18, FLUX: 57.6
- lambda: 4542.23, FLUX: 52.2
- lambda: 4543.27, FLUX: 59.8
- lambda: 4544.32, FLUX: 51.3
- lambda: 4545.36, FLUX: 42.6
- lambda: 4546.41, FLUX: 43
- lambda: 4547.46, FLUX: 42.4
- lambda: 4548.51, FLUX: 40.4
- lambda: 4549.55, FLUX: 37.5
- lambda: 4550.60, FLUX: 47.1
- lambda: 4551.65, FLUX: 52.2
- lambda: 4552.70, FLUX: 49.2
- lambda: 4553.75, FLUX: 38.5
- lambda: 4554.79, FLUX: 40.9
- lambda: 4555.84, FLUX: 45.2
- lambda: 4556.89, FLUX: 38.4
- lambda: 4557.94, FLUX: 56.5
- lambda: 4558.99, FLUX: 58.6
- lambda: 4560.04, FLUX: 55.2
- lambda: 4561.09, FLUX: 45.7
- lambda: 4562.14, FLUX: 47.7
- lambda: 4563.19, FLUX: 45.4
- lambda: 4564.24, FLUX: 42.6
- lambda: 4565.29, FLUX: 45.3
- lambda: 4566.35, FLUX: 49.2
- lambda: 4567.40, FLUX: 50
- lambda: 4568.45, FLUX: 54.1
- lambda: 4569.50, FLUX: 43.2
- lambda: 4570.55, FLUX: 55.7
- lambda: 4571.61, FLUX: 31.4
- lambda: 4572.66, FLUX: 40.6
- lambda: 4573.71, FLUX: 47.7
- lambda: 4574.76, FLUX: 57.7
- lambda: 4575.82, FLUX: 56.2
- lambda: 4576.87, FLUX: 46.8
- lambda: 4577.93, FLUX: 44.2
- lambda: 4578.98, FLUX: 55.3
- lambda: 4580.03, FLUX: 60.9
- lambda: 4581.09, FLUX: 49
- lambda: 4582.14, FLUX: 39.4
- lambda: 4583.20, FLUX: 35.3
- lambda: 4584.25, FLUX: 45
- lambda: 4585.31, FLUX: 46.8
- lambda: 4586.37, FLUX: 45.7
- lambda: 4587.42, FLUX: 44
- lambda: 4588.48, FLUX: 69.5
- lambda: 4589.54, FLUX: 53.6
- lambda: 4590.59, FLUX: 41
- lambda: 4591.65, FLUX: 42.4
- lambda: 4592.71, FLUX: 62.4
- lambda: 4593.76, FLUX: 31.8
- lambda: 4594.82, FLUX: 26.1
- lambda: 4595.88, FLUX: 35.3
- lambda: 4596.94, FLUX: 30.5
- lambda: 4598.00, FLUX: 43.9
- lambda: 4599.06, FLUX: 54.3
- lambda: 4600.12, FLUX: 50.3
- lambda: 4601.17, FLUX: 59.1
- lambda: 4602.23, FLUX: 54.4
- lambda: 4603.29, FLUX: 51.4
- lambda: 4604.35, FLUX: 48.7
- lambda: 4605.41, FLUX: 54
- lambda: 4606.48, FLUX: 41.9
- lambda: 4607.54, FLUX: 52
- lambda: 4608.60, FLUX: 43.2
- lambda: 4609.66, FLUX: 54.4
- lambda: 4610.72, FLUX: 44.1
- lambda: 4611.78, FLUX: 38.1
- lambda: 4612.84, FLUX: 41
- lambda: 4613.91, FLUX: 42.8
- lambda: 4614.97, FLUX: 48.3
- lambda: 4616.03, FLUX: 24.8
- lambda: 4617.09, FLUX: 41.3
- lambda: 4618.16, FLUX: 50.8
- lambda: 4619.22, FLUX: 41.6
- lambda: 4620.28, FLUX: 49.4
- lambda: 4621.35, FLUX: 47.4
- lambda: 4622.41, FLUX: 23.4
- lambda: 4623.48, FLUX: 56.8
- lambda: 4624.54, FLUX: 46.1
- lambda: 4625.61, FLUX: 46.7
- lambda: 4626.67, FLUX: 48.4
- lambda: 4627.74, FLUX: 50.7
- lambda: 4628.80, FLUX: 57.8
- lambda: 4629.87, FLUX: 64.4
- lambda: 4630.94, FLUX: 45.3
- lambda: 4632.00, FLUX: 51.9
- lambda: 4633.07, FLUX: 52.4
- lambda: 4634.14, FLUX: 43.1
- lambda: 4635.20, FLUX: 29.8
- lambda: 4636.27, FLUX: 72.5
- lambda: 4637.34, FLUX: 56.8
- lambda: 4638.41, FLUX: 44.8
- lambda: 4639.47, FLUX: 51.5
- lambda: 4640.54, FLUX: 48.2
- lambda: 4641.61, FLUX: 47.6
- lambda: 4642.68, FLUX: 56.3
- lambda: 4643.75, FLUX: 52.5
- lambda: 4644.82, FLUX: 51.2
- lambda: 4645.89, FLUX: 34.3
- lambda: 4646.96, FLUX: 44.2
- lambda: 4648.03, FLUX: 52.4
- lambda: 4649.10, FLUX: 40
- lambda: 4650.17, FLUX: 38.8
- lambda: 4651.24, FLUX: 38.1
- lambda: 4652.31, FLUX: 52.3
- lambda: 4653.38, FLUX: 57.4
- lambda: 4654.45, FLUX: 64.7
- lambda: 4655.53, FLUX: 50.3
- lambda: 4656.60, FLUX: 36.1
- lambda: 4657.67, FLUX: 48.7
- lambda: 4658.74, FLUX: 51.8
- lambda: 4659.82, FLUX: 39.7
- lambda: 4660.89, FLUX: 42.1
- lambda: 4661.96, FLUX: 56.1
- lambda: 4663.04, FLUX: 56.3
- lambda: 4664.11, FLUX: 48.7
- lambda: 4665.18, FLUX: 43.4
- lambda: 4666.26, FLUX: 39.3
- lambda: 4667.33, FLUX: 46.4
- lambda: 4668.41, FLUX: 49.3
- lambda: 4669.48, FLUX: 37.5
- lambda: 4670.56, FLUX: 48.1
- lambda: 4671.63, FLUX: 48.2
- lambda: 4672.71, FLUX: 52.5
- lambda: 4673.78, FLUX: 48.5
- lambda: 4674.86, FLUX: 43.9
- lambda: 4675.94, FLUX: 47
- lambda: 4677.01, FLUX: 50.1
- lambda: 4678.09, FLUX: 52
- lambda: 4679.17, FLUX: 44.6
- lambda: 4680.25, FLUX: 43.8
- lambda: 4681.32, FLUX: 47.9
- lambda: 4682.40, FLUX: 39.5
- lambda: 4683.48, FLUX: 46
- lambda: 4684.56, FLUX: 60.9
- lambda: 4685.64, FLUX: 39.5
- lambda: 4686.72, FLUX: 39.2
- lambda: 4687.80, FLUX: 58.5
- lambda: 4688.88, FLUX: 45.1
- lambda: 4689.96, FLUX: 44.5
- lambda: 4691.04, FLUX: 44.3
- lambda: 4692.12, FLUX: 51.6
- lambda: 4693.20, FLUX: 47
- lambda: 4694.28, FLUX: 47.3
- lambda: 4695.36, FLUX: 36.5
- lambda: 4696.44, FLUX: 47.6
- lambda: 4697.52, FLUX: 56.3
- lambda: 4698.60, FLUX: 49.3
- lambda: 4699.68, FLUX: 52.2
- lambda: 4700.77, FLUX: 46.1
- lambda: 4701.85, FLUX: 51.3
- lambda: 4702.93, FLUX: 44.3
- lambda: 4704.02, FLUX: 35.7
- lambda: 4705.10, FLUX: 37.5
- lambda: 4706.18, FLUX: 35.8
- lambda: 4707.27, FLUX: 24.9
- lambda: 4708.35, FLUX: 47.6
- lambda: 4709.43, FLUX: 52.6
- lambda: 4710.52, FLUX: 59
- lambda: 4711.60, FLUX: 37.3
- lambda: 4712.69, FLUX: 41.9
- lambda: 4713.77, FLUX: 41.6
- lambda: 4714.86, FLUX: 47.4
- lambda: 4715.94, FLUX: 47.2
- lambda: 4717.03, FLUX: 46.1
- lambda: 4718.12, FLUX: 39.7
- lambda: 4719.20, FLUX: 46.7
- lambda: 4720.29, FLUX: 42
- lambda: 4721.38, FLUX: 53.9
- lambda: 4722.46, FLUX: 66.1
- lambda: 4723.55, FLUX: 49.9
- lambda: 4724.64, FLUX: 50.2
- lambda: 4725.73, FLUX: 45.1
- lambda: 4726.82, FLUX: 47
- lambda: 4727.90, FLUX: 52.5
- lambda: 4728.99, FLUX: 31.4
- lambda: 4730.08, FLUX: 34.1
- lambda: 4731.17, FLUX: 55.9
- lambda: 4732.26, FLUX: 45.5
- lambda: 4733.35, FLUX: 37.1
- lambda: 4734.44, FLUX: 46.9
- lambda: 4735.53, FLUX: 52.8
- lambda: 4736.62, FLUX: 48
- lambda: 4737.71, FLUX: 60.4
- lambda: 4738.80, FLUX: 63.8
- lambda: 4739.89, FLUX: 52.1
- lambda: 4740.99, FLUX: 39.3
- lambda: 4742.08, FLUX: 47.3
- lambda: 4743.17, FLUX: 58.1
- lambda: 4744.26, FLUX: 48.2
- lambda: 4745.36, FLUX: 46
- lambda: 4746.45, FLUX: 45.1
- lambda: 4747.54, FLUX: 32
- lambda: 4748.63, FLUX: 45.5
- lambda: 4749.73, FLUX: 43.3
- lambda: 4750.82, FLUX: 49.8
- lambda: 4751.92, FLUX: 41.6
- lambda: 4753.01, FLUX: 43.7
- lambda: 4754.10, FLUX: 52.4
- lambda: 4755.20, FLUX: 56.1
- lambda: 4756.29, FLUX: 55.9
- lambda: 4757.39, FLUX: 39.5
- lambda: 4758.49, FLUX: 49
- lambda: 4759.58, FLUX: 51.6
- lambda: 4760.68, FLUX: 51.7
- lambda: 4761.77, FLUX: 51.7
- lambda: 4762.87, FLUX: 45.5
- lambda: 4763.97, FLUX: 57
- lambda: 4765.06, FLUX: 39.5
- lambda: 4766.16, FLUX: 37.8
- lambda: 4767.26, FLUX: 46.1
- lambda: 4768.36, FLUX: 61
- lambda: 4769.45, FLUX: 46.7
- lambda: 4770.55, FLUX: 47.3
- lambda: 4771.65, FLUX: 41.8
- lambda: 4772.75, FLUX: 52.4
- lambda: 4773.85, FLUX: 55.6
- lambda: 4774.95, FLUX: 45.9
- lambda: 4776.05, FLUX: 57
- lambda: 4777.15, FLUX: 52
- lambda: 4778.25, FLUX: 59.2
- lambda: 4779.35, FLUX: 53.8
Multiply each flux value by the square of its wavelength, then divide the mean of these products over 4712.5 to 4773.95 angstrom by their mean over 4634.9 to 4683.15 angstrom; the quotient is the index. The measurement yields 1.0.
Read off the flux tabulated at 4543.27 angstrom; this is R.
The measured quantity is 59.8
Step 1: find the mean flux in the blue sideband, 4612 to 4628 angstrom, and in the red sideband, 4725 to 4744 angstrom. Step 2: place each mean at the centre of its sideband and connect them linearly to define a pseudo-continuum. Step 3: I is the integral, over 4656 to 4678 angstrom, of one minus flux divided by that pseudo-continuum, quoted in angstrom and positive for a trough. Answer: -0.6 angstrom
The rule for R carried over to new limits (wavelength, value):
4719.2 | 46.7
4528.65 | 55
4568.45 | 54.1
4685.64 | 39.5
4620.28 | 49.4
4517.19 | 49.9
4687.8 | 58.5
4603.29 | 51.4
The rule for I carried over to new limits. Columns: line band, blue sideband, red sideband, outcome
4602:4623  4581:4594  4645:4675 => 1.0 angstrom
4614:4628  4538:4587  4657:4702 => 0.9 angstrom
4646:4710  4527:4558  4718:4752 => 0.6 angstrom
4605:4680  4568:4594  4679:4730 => -0.5 angstrom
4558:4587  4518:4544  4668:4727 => -1.6 angstrom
